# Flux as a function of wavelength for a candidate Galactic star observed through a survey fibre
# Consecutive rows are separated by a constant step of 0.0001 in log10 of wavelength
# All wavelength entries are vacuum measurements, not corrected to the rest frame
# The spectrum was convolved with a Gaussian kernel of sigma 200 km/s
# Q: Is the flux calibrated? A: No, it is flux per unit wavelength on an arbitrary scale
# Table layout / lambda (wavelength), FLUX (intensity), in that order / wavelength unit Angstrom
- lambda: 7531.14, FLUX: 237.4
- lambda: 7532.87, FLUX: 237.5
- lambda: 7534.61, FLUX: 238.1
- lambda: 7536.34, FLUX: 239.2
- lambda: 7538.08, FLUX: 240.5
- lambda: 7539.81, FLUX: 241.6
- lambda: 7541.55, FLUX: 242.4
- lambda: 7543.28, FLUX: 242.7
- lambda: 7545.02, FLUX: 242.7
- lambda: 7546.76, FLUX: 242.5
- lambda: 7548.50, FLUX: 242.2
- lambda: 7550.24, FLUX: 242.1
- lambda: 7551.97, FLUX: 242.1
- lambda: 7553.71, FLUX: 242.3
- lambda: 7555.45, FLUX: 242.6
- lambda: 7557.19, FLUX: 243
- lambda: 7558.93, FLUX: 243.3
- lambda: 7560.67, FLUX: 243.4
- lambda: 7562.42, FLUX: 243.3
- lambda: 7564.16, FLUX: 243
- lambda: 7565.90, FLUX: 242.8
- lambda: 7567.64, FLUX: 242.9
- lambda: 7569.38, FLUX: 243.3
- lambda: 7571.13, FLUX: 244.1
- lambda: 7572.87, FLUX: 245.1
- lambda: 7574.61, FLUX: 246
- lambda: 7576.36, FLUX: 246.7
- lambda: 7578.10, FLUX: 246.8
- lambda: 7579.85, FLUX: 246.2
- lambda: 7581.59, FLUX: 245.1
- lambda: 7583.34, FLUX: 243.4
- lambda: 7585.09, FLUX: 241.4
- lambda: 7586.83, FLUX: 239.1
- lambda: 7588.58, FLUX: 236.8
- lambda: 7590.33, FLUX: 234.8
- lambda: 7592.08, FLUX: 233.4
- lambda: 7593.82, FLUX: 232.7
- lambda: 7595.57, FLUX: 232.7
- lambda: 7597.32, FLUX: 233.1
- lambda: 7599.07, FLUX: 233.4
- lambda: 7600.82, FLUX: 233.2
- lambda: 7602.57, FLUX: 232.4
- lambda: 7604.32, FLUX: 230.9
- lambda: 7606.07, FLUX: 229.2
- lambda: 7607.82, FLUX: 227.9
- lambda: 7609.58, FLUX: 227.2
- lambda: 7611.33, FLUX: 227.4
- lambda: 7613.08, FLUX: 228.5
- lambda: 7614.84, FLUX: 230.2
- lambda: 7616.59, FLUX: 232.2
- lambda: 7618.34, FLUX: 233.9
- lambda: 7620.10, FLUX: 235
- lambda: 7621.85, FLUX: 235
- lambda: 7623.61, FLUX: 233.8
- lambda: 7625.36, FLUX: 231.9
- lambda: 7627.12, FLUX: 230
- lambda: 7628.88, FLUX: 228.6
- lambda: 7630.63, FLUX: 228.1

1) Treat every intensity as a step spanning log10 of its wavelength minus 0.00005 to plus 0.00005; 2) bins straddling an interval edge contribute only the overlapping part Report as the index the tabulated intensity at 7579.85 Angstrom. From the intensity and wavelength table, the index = 246.2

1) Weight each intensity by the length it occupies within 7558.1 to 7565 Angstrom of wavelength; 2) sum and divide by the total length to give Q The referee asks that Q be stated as 243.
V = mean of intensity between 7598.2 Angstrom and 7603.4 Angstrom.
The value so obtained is 233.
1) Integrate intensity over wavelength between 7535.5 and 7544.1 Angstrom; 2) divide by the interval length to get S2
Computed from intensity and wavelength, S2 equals 241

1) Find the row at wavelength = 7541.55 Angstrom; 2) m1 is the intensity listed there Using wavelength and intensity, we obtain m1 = 242.4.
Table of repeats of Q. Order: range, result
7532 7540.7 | 239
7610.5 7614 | 228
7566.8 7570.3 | 243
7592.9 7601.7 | 233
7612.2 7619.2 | 231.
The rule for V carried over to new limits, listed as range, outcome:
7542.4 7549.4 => 242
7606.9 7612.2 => 227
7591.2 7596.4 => 233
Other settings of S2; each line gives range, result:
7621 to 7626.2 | 234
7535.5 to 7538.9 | 240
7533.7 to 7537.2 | 239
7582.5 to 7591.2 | 239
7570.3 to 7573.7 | 245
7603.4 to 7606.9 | 230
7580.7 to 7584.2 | 244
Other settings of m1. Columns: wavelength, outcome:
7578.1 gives 246.8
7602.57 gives 232.4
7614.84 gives 230.2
